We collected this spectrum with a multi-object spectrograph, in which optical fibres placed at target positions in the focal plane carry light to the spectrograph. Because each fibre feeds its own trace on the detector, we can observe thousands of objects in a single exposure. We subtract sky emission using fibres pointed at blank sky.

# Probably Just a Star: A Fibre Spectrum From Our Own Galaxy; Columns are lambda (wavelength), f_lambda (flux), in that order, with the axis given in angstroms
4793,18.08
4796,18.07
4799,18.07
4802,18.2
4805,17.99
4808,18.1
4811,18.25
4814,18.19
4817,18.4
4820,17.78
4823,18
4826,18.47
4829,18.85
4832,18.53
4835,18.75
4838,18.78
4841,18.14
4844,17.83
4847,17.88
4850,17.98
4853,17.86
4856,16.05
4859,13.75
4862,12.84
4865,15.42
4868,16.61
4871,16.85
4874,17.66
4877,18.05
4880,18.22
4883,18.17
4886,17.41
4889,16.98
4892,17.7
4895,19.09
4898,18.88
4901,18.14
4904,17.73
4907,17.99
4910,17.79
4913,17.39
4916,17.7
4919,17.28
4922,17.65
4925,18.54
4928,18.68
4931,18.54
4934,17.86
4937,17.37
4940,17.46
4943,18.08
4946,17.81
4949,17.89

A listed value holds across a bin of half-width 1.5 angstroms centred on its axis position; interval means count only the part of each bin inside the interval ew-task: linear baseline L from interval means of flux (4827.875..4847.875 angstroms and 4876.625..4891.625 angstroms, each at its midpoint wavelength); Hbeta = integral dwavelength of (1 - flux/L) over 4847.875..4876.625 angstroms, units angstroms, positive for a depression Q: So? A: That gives 2.9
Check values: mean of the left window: 18.4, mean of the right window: 17.7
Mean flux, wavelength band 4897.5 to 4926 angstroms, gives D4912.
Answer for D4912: 17.9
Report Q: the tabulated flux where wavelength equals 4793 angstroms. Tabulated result 18.08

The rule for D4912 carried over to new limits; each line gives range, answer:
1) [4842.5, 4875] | 16.4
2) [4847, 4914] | 17.2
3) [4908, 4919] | 17.6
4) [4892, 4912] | 18.2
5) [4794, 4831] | 18.2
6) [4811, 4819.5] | 18.2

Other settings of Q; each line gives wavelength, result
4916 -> 17.7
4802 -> 18.2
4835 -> 18.75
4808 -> 18.1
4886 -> 17.41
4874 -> 17.66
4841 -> 18.14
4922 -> 17.65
